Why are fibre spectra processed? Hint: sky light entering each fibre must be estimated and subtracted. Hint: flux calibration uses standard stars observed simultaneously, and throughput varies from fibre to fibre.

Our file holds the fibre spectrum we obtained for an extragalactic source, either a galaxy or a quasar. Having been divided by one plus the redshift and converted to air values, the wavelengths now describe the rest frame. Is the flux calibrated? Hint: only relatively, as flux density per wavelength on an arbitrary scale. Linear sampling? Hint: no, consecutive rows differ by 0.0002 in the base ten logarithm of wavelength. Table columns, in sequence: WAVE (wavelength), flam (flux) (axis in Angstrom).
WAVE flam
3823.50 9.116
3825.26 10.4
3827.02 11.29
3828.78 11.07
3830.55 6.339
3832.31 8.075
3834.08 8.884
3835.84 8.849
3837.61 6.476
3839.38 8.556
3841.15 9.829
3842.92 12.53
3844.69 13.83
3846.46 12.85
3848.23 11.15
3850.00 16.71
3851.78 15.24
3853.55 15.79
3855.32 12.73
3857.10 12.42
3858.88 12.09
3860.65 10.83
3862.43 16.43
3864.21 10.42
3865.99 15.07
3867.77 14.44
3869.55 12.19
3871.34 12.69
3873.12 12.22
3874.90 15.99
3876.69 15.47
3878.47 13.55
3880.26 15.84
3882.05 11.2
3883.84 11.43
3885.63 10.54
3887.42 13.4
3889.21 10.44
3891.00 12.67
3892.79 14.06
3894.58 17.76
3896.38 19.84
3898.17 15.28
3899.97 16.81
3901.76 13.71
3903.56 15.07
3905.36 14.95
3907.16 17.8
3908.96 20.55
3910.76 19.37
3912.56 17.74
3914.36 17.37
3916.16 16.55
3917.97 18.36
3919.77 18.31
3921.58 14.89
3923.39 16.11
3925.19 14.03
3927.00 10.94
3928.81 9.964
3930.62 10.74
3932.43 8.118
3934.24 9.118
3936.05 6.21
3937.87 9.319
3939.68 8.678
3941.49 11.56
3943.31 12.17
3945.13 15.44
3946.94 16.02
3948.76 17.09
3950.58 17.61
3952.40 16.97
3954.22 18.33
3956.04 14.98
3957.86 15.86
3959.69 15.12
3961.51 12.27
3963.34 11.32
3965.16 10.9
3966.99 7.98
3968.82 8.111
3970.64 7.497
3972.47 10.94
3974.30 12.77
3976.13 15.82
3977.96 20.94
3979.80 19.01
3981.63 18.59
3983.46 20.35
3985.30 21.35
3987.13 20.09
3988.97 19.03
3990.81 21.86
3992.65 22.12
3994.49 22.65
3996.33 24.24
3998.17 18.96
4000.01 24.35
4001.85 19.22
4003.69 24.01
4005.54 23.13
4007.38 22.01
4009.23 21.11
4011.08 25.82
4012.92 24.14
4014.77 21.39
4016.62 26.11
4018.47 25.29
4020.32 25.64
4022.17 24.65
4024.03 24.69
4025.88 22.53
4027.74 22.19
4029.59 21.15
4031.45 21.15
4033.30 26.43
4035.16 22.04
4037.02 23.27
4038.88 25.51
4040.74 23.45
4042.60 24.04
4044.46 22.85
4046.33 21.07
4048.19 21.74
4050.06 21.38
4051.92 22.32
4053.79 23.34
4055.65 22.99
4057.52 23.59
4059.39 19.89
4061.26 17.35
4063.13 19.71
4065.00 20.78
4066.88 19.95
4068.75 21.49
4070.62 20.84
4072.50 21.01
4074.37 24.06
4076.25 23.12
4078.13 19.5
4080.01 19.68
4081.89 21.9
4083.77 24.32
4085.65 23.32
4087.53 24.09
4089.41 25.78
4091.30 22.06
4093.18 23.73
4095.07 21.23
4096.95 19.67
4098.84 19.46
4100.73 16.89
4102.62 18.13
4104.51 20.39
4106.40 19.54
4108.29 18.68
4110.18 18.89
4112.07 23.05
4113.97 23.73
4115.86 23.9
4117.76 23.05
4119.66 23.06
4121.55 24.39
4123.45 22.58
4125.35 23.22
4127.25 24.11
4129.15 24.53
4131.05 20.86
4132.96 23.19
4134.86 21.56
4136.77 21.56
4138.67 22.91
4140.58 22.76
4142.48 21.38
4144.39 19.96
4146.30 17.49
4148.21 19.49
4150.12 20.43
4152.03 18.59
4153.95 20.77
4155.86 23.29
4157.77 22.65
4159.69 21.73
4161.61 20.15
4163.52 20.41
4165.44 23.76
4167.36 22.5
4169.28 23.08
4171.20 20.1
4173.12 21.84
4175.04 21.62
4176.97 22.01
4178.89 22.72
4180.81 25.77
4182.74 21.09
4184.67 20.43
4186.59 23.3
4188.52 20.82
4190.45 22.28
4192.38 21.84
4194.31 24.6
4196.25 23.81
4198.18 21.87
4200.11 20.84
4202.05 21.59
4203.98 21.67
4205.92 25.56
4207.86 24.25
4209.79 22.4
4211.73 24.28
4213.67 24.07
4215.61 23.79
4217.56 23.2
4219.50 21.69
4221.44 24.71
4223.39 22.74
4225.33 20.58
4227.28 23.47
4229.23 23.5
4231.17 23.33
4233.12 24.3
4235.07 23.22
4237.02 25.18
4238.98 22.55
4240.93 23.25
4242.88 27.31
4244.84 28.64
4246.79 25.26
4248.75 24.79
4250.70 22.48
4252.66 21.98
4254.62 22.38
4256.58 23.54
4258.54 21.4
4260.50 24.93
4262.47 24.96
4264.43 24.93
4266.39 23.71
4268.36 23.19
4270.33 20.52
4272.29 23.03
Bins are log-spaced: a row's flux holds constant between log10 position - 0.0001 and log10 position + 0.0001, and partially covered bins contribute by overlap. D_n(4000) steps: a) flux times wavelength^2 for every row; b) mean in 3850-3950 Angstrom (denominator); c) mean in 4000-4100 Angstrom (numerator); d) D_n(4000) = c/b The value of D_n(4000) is 1.73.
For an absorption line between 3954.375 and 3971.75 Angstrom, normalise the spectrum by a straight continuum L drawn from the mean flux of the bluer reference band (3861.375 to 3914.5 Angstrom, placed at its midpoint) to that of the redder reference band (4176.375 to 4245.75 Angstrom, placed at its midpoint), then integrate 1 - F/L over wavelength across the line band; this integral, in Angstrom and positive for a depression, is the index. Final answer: 5.05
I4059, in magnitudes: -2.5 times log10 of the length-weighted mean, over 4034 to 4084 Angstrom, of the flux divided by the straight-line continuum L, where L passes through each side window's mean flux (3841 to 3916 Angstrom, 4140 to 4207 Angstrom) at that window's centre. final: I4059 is -0.16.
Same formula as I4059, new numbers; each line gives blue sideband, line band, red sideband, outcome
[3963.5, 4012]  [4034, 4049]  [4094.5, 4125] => -0.17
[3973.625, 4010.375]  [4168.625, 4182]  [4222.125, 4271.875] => 0.02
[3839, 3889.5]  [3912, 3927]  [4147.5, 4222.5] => -0.12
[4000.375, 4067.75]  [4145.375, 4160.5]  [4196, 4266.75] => 0.13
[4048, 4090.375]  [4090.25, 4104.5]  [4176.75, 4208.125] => 0.09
